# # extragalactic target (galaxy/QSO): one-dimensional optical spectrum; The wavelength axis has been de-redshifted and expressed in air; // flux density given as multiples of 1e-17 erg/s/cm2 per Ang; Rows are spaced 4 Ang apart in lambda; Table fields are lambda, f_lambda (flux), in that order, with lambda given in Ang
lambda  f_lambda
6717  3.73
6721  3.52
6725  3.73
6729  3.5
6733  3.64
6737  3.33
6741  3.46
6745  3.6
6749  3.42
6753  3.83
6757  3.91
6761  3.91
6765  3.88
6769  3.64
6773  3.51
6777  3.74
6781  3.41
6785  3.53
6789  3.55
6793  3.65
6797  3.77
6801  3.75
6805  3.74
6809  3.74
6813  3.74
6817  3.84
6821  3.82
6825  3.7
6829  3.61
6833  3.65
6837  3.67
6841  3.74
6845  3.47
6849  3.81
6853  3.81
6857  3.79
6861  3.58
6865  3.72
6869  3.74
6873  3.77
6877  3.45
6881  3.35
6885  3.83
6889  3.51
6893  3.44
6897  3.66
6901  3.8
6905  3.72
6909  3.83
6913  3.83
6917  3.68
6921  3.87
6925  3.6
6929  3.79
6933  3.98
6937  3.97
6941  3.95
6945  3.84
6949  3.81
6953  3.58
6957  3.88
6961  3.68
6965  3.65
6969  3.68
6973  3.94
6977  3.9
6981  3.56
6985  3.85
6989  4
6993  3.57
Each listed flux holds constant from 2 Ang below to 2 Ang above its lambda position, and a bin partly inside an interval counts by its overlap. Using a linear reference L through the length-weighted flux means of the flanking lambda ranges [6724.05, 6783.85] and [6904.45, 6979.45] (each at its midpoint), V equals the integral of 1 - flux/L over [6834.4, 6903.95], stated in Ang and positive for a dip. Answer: 1.45 Ang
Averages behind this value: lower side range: 3.63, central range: 3.66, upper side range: 3.8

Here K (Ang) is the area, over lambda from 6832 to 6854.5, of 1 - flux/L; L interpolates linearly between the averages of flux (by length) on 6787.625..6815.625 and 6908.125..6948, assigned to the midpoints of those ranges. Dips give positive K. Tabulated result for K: 0.4 Ang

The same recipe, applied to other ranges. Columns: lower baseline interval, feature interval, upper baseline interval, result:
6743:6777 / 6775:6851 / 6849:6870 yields 0.9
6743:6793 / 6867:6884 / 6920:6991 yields 0.7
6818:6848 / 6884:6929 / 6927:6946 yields 1.6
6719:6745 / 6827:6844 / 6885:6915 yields -0.1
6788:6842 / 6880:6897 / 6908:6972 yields 0.9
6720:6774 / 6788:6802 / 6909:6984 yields 0.0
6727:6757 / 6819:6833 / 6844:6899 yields -0.3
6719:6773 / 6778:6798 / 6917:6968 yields 0.5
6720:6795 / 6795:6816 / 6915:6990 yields -0.5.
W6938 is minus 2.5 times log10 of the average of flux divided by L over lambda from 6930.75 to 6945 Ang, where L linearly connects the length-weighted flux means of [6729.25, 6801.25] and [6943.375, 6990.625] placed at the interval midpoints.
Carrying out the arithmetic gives -0.053 mag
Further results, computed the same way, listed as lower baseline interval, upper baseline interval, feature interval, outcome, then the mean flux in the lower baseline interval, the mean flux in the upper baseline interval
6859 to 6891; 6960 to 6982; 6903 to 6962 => -0.03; 3.62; 3.75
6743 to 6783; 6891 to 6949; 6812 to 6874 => 0.01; 3.68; 3.78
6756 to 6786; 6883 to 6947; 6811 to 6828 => -0.01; 3.69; 3.77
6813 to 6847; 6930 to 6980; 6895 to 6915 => 0.00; 3.69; 3.82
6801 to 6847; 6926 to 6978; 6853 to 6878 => 0.01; 3.7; 3.81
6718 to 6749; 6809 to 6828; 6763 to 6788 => 0.01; 3.54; 3.76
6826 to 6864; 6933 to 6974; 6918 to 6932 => 0.00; 3.68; 3.8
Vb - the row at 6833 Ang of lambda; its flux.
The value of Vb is 3.65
